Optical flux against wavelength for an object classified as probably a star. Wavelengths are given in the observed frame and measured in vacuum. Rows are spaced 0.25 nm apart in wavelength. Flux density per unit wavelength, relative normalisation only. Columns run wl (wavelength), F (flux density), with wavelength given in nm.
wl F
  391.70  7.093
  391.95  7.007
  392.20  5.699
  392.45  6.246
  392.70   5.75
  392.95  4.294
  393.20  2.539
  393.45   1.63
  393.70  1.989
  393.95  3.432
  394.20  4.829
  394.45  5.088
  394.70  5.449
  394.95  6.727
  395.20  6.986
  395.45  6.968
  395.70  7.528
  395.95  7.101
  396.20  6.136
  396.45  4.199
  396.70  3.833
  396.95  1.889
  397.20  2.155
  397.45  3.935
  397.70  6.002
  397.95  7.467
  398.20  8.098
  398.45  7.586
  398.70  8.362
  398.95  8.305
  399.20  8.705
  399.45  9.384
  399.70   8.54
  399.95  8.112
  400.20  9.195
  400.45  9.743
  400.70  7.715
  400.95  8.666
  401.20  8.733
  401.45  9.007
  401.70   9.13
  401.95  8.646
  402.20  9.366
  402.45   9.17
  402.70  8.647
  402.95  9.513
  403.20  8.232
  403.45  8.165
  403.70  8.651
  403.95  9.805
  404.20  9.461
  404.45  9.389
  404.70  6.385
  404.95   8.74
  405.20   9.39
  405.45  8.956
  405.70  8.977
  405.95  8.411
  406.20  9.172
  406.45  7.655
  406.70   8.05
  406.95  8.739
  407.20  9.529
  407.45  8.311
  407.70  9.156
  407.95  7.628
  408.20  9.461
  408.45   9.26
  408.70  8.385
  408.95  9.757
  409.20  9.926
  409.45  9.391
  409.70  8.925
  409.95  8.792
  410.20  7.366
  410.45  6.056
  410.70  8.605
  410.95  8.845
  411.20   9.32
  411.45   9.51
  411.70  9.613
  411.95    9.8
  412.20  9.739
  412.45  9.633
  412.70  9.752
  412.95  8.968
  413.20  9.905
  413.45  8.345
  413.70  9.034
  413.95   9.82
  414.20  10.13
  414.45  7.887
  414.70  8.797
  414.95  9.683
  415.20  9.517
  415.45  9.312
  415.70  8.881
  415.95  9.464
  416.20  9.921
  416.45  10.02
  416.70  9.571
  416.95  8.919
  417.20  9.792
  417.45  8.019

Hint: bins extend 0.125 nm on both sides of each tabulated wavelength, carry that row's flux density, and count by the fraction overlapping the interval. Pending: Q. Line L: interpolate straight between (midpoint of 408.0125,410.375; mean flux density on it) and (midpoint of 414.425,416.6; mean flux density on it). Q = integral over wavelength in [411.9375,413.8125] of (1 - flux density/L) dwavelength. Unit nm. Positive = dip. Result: -0.042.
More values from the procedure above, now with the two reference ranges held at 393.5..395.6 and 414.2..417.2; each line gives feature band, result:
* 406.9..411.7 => -0.46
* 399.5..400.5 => -0.44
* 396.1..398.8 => 0.15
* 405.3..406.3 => -0.21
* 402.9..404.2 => -0.38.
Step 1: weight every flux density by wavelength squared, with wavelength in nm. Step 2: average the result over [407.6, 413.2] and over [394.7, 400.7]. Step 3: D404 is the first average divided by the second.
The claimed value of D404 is 1.41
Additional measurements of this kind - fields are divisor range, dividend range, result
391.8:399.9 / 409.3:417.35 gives 1.73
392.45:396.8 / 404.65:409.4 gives 1.86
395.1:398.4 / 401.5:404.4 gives 1.66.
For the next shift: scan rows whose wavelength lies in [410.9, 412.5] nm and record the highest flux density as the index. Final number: 9.8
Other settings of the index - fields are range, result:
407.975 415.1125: 10.13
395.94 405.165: 9.805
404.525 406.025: 9.39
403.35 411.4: 9.926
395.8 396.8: 7.101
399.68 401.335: 9.743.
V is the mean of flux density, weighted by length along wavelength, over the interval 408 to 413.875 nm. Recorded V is 9.05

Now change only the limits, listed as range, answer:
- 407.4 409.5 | 9.04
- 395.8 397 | 4.86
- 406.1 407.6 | 8.58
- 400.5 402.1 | 8.71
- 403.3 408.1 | 8.66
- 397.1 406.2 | 8.33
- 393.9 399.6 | 6.14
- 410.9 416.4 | 9.37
